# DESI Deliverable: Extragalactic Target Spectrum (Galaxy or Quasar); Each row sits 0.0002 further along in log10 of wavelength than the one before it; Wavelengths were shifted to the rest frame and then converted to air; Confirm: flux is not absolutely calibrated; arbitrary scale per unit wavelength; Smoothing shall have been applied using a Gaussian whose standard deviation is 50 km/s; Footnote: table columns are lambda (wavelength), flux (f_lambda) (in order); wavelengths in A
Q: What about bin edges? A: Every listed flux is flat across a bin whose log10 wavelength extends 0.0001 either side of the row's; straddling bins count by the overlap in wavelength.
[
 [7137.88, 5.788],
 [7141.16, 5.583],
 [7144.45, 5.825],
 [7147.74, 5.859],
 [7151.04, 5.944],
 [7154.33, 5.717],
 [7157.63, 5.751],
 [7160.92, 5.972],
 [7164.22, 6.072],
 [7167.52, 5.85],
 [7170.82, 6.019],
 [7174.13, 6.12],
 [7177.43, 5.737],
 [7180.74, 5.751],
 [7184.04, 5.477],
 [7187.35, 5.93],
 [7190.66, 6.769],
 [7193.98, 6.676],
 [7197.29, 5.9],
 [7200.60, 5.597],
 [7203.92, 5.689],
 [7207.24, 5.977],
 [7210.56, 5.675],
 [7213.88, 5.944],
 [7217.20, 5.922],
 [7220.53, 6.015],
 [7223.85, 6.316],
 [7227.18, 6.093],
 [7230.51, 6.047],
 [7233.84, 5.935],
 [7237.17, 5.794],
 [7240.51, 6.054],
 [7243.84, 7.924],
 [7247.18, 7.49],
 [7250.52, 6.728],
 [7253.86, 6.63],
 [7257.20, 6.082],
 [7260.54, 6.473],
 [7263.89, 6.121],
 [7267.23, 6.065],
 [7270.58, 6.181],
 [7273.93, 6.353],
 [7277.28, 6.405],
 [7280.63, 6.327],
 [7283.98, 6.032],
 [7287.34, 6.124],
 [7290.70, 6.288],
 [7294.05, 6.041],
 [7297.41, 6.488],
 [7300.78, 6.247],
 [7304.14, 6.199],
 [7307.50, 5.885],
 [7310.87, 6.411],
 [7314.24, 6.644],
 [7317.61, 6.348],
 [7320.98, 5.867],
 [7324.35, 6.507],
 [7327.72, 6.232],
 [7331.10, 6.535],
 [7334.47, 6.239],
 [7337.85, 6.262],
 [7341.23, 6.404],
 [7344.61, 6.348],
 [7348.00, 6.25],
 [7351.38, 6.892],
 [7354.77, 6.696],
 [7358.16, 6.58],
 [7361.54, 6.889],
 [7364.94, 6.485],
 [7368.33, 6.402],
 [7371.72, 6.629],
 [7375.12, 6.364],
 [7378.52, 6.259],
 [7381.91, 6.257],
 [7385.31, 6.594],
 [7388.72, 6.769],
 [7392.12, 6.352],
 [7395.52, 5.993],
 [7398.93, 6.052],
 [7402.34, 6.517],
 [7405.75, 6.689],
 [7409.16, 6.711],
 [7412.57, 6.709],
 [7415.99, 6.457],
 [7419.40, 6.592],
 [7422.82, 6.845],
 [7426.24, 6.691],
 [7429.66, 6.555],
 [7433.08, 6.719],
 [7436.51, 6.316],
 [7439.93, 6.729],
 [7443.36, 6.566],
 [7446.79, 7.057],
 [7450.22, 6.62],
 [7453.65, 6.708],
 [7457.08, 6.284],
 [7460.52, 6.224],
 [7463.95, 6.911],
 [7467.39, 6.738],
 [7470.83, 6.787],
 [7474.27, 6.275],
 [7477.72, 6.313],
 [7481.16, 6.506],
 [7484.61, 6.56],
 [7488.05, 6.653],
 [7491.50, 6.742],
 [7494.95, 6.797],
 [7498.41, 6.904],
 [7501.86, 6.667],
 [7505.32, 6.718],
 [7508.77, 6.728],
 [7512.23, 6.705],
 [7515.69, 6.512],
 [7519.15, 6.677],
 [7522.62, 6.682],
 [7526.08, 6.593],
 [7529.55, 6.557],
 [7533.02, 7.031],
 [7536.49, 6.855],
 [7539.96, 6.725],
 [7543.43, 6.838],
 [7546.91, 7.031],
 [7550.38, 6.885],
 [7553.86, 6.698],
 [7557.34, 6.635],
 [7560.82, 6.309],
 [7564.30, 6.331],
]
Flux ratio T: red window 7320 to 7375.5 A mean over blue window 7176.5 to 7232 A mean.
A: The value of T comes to 1.1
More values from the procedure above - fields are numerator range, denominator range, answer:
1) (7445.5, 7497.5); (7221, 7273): 1.04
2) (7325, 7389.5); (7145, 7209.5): 1.09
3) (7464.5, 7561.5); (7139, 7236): 1.13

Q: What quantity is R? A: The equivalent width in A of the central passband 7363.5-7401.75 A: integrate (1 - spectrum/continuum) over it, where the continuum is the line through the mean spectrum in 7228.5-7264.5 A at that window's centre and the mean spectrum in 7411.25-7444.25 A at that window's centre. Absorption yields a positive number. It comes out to 1.2 A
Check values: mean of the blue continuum 6.49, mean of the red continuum 6.62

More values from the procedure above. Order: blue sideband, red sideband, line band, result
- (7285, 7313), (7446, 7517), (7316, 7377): -1.1 A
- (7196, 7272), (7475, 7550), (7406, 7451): -0.7 A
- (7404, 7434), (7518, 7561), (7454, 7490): 0.9 A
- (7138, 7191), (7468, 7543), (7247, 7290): -1.6 A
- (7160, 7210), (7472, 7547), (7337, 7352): -0.2 A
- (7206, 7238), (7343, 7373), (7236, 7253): -2.1 A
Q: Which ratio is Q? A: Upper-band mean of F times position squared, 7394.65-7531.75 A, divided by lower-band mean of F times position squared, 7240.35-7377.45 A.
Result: 1.07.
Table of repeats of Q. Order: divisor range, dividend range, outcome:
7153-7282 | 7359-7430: 1.11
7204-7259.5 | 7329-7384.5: 1.07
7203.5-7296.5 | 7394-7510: 1.12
